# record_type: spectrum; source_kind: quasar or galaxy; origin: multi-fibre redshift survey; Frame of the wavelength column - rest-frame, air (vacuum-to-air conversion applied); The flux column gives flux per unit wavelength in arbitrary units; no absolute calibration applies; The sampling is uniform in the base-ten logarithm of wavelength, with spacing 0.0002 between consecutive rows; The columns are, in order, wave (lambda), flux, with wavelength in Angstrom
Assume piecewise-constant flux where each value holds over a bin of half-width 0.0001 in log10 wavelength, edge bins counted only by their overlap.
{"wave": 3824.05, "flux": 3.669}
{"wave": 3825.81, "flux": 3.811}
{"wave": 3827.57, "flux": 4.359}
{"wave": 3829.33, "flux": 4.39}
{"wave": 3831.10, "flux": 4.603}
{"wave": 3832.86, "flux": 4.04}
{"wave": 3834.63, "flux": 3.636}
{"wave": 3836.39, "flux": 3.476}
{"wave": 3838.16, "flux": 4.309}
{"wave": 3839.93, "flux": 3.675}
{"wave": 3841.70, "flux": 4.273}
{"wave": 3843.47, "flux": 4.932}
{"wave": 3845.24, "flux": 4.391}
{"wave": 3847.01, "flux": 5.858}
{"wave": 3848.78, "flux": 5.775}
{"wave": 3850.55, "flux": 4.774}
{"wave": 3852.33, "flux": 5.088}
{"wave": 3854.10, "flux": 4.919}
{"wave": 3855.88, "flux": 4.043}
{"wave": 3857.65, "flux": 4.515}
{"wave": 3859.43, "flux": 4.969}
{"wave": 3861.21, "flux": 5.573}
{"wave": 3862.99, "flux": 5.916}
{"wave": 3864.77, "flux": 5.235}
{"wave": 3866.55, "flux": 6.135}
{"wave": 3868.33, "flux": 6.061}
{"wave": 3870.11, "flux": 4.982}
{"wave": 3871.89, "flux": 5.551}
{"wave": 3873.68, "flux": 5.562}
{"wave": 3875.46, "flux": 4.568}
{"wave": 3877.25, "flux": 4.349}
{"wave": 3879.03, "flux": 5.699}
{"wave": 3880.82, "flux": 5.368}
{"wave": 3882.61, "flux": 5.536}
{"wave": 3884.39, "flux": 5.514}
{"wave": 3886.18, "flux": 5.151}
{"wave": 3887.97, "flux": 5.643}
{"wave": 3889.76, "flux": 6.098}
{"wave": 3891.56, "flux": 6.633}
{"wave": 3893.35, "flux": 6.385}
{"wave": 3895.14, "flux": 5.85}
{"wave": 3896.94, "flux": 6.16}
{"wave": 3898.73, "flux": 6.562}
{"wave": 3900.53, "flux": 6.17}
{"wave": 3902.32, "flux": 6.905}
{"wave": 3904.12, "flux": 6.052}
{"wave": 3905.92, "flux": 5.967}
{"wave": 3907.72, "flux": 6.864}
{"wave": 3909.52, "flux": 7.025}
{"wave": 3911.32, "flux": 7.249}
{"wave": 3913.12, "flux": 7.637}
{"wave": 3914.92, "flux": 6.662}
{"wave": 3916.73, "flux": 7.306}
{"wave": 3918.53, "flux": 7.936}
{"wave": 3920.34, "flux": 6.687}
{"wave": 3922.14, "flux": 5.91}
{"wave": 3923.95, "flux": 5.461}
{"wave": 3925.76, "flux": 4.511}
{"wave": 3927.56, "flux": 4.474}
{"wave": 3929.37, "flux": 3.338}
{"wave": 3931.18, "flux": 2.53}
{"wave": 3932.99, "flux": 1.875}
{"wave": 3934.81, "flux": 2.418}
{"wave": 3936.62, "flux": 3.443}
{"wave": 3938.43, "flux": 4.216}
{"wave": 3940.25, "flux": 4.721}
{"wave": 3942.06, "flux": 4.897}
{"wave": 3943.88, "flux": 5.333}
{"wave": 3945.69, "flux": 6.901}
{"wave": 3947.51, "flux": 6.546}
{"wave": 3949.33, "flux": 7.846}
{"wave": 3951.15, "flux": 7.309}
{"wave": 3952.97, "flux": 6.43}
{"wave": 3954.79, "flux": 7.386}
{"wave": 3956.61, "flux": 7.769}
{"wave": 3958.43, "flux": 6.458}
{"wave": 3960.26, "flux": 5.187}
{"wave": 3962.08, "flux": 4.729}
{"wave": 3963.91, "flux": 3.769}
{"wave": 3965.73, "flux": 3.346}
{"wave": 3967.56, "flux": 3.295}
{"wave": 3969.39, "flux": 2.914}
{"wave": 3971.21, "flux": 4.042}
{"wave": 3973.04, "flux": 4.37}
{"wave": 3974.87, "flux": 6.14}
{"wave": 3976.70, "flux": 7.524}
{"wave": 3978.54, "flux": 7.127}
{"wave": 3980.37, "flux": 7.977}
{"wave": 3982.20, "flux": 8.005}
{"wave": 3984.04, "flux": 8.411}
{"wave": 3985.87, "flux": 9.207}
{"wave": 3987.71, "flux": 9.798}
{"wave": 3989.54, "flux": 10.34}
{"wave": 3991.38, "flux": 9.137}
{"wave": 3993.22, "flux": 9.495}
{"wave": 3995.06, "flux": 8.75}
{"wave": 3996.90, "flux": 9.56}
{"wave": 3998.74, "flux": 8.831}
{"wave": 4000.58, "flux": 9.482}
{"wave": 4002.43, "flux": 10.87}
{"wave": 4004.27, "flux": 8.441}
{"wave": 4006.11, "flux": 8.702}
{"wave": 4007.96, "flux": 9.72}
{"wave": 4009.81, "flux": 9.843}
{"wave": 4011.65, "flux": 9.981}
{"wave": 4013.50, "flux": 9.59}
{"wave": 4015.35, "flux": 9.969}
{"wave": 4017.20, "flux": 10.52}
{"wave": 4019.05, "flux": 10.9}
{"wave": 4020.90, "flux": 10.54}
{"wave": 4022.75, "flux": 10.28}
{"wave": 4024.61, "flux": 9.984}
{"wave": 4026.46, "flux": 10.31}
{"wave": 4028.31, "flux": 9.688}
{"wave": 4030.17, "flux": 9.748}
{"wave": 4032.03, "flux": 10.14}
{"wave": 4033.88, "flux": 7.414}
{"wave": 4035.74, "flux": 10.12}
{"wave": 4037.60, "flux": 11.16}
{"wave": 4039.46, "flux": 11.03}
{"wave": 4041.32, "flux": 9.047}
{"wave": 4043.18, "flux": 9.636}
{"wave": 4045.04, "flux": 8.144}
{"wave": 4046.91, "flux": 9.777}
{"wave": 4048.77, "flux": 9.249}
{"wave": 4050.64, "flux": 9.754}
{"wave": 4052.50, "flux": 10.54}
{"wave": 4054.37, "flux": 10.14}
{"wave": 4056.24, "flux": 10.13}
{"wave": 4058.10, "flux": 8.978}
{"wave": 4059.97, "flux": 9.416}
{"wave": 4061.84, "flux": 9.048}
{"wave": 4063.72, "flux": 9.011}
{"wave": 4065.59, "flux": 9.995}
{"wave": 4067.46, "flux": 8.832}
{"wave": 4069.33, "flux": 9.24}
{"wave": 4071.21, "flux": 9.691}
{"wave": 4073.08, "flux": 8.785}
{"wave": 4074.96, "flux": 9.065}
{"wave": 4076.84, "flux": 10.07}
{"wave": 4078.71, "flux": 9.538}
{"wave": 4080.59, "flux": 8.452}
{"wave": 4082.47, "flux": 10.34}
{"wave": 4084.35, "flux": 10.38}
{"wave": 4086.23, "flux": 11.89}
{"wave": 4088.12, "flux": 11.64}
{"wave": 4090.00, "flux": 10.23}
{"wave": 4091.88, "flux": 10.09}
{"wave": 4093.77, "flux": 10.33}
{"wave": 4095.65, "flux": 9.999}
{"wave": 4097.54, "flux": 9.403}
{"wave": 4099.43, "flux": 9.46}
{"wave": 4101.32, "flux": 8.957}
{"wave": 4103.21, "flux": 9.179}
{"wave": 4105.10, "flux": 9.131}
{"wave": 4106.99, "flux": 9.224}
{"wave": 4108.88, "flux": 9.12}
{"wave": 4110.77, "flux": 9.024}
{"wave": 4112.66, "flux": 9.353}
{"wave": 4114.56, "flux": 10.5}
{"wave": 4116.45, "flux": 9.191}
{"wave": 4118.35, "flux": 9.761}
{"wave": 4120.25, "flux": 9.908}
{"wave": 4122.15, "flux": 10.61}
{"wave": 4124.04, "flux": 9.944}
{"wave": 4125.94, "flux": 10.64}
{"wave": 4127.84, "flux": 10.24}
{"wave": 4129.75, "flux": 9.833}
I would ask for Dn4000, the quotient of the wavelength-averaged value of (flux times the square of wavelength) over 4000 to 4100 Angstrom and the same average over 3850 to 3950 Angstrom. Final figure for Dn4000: 1.9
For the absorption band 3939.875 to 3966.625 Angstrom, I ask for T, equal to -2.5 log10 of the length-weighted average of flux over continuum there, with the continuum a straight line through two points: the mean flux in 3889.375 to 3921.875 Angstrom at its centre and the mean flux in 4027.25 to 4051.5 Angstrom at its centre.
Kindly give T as 0.283 mag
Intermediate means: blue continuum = 6.67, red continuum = 9.61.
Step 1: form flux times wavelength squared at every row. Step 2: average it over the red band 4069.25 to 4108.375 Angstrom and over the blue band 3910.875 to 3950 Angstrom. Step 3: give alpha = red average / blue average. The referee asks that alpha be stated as 2.0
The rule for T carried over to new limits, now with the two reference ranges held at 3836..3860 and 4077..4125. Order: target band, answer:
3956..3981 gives 0.328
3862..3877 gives -0.073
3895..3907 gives -0.095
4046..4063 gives -0.092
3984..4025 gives -0.227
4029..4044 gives -0.151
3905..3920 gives -0.180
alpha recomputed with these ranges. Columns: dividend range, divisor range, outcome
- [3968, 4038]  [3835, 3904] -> 1.78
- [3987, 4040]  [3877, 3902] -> 1.78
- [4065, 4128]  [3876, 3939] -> 1.92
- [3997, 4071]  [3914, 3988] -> 1.78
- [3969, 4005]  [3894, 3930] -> 1.35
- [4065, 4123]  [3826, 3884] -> 2.24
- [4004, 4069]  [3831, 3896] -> 2.07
